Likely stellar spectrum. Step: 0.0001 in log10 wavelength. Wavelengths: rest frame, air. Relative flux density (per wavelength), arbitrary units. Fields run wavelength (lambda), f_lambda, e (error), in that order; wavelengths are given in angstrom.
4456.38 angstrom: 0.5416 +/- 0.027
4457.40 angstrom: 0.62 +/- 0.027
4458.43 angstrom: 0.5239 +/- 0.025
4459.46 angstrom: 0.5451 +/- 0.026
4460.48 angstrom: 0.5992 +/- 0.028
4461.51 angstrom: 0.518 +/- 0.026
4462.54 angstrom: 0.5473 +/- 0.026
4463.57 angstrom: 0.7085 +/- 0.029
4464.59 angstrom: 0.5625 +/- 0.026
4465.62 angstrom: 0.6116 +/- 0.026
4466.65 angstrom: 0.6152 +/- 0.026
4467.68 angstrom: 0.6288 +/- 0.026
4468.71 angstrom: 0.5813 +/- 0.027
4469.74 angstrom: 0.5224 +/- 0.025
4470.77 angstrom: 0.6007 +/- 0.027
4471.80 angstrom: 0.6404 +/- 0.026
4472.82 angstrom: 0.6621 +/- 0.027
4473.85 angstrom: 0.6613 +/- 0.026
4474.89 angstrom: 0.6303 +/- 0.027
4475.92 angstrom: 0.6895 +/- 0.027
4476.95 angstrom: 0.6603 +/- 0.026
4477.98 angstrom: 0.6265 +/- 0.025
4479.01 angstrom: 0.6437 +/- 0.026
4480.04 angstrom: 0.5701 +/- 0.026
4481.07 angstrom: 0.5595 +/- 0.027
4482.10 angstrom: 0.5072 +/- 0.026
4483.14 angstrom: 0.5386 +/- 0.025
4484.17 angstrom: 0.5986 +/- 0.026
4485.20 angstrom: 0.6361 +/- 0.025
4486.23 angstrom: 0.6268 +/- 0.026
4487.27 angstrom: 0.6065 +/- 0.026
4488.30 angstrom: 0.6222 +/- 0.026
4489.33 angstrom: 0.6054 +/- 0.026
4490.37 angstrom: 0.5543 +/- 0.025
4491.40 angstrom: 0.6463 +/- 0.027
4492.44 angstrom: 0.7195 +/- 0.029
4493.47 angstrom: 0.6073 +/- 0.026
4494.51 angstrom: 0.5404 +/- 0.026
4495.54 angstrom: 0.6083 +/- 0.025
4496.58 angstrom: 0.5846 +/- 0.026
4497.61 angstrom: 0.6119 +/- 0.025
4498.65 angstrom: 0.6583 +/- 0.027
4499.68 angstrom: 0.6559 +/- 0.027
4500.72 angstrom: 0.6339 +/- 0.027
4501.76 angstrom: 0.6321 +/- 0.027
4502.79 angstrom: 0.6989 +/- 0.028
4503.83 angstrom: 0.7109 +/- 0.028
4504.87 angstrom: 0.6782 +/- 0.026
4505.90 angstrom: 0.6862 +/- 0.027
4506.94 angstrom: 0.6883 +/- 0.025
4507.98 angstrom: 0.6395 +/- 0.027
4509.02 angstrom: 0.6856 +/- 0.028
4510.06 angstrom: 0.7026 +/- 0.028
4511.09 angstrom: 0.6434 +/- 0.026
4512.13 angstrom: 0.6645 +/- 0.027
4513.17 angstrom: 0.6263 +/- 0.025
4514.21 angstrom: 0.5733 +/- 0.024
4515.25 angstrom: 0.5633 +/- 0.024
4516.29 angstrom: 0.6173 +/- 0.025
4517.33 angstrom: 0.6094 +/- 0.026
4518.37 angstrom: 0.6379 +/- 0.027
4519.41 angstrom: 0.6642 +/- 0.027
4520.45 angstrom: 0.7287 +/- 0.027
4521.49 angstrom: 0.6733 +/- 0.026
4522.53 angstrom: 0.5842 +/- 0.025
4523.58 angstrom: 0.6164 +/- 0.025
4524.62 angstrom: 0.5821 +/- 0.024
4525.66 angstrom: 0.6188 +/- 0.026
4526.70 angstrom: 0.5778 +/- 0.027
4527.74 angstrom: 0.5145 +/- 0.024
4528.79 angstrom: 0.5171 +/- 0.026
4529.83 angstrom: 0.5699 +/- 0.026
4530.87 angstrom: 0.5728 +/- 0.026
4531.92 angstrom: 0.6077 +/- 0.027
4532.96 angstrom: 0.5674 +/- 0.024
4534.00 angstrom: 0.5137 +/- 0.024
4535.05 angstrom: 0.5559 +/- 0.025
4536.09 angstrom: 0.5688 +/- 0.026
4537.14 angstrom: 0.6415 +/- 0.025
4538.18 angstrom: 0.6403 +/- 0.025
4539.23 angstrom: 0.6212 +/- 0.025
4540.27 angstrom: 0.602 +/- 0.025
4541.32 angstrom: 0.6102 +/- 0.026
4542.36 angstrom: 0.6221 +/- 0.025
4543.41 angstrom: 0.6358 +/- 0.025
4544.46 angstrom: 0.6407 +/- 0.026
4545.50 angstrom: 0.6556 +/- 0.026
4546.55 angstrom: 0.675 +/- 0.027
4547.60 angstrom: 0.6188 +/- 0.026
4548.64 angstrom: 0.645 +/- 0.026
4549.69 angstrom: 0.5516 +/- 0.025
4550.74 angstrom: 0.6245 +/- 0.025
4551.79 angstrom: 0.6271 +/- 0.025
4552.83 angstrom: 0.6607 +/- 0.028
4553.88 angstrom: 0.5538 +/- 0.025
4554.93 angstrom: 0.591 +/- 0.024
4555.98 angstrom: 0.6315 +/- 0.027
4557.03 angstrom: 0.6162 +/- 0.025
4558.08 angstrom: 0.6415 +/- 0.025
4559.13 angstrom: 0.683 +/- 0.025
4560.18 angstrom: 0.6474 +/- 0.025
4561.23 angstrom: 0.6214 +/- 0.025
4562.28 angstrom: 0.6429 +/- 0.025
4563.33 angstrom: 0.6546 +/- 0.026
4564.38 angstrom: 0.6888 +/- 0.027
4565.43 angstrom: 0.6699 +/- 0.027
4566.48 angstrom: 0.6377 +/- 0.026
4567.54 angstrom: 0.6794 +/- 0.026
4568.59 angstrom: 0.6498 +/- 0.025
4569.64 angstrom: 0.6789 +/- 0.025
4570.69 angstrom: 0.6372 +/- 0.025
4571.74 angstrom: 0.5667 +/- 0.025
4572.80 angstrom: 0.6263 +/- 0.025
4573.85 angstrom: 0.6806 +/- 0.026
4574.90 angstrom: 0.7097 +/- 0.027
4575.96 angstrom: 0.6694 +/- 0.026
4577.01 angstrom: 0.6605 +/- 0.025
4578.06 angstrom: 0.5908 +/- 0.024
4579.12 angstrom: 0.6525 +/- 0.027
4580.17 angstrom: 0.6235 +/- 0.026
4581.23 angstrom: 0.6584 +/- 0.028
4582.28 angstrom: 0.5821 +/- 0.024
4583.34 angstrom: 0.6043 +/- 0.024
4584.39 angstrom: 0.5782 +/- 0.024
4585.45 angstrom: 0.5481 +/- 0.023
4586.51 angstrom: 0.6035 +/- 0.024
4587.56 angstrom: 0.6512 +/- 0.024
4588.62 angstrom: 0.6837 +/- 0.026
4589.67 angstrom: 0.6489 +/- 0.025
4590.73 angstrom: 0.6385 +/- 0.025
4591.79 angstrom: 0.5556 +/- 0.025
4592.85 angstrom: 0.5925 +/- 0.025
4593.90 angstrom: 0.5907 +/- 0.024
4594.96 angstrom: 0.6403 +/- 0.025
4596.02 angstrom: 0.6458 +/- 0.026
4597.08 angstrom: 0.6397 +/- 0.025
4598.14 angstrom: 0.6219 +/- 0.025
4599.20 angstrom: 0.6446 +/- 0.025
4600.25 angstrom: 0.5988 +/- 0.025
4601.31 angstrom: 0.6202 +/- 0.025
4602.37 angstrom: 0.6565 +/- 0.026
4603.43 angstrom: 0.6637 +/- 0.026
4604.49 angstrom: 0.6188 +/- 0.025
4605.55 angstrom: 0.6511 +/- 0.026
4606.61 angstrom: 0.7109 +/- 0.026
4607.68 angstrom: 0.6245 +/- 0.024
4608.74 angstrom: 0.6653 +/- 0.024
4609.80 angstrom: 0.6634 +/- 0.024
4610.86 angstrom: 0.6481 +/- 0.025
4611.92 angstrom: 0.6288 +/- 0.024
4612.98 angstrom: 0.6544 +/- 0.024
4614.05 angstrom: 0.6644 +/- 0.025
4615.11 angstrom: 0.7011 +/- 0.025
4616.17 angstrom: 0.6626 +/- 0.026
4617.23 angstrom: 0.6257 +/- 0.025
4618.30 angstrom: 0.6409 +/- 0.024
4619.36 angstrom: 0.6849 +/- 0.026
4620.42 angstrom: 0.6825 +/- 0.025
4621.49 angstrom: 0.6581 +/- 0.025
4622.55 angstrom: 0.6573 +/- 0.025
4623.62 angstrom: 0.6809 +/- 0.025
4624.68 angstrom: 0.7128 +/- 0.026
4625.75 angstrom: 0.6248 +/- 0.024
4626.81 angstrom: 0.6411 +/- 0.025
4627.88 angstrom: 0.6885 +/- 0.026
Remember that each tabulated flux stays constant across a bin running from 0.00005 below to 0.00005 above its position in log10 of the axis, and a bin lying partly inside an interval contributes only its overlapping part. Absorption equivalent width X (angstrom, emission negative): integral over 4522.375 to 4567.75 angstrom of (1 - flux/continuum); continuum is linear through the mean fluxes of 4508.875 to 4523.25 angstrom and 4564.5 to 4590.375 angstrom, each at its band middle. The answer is 1.8 angstrom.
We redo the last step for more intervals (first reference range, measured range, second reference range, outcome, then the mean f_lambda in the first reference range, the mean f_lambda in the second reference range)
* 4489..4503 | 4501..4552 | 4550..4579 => 0.75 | 0.624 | 0.642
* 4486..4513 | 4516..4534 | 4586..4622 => 1.18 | 0.643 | 0.644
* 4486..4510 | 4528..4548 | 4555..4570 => 1.43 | 0.64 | 0.651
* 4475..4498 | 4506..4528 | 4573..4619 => -0.55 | 0.608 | 0.638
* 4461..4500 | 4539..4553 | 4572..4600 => -0.14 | 0.61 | 0.628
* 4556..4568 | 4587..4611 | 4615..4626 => 0.84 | 0.652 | 0.666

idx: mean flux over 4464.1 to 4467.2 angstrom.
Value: 0.596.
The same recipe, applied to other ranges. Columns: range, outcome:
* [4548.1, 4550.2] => 0.6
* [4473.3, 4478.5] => 0.653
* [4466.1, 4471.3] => 0.589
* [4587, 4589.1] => 0.667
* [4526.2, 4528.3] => 0.544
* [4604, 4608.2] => 0.65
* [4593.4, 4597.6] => 0.629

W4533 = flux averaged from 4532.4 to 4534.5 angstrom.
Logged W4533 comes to 0.544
